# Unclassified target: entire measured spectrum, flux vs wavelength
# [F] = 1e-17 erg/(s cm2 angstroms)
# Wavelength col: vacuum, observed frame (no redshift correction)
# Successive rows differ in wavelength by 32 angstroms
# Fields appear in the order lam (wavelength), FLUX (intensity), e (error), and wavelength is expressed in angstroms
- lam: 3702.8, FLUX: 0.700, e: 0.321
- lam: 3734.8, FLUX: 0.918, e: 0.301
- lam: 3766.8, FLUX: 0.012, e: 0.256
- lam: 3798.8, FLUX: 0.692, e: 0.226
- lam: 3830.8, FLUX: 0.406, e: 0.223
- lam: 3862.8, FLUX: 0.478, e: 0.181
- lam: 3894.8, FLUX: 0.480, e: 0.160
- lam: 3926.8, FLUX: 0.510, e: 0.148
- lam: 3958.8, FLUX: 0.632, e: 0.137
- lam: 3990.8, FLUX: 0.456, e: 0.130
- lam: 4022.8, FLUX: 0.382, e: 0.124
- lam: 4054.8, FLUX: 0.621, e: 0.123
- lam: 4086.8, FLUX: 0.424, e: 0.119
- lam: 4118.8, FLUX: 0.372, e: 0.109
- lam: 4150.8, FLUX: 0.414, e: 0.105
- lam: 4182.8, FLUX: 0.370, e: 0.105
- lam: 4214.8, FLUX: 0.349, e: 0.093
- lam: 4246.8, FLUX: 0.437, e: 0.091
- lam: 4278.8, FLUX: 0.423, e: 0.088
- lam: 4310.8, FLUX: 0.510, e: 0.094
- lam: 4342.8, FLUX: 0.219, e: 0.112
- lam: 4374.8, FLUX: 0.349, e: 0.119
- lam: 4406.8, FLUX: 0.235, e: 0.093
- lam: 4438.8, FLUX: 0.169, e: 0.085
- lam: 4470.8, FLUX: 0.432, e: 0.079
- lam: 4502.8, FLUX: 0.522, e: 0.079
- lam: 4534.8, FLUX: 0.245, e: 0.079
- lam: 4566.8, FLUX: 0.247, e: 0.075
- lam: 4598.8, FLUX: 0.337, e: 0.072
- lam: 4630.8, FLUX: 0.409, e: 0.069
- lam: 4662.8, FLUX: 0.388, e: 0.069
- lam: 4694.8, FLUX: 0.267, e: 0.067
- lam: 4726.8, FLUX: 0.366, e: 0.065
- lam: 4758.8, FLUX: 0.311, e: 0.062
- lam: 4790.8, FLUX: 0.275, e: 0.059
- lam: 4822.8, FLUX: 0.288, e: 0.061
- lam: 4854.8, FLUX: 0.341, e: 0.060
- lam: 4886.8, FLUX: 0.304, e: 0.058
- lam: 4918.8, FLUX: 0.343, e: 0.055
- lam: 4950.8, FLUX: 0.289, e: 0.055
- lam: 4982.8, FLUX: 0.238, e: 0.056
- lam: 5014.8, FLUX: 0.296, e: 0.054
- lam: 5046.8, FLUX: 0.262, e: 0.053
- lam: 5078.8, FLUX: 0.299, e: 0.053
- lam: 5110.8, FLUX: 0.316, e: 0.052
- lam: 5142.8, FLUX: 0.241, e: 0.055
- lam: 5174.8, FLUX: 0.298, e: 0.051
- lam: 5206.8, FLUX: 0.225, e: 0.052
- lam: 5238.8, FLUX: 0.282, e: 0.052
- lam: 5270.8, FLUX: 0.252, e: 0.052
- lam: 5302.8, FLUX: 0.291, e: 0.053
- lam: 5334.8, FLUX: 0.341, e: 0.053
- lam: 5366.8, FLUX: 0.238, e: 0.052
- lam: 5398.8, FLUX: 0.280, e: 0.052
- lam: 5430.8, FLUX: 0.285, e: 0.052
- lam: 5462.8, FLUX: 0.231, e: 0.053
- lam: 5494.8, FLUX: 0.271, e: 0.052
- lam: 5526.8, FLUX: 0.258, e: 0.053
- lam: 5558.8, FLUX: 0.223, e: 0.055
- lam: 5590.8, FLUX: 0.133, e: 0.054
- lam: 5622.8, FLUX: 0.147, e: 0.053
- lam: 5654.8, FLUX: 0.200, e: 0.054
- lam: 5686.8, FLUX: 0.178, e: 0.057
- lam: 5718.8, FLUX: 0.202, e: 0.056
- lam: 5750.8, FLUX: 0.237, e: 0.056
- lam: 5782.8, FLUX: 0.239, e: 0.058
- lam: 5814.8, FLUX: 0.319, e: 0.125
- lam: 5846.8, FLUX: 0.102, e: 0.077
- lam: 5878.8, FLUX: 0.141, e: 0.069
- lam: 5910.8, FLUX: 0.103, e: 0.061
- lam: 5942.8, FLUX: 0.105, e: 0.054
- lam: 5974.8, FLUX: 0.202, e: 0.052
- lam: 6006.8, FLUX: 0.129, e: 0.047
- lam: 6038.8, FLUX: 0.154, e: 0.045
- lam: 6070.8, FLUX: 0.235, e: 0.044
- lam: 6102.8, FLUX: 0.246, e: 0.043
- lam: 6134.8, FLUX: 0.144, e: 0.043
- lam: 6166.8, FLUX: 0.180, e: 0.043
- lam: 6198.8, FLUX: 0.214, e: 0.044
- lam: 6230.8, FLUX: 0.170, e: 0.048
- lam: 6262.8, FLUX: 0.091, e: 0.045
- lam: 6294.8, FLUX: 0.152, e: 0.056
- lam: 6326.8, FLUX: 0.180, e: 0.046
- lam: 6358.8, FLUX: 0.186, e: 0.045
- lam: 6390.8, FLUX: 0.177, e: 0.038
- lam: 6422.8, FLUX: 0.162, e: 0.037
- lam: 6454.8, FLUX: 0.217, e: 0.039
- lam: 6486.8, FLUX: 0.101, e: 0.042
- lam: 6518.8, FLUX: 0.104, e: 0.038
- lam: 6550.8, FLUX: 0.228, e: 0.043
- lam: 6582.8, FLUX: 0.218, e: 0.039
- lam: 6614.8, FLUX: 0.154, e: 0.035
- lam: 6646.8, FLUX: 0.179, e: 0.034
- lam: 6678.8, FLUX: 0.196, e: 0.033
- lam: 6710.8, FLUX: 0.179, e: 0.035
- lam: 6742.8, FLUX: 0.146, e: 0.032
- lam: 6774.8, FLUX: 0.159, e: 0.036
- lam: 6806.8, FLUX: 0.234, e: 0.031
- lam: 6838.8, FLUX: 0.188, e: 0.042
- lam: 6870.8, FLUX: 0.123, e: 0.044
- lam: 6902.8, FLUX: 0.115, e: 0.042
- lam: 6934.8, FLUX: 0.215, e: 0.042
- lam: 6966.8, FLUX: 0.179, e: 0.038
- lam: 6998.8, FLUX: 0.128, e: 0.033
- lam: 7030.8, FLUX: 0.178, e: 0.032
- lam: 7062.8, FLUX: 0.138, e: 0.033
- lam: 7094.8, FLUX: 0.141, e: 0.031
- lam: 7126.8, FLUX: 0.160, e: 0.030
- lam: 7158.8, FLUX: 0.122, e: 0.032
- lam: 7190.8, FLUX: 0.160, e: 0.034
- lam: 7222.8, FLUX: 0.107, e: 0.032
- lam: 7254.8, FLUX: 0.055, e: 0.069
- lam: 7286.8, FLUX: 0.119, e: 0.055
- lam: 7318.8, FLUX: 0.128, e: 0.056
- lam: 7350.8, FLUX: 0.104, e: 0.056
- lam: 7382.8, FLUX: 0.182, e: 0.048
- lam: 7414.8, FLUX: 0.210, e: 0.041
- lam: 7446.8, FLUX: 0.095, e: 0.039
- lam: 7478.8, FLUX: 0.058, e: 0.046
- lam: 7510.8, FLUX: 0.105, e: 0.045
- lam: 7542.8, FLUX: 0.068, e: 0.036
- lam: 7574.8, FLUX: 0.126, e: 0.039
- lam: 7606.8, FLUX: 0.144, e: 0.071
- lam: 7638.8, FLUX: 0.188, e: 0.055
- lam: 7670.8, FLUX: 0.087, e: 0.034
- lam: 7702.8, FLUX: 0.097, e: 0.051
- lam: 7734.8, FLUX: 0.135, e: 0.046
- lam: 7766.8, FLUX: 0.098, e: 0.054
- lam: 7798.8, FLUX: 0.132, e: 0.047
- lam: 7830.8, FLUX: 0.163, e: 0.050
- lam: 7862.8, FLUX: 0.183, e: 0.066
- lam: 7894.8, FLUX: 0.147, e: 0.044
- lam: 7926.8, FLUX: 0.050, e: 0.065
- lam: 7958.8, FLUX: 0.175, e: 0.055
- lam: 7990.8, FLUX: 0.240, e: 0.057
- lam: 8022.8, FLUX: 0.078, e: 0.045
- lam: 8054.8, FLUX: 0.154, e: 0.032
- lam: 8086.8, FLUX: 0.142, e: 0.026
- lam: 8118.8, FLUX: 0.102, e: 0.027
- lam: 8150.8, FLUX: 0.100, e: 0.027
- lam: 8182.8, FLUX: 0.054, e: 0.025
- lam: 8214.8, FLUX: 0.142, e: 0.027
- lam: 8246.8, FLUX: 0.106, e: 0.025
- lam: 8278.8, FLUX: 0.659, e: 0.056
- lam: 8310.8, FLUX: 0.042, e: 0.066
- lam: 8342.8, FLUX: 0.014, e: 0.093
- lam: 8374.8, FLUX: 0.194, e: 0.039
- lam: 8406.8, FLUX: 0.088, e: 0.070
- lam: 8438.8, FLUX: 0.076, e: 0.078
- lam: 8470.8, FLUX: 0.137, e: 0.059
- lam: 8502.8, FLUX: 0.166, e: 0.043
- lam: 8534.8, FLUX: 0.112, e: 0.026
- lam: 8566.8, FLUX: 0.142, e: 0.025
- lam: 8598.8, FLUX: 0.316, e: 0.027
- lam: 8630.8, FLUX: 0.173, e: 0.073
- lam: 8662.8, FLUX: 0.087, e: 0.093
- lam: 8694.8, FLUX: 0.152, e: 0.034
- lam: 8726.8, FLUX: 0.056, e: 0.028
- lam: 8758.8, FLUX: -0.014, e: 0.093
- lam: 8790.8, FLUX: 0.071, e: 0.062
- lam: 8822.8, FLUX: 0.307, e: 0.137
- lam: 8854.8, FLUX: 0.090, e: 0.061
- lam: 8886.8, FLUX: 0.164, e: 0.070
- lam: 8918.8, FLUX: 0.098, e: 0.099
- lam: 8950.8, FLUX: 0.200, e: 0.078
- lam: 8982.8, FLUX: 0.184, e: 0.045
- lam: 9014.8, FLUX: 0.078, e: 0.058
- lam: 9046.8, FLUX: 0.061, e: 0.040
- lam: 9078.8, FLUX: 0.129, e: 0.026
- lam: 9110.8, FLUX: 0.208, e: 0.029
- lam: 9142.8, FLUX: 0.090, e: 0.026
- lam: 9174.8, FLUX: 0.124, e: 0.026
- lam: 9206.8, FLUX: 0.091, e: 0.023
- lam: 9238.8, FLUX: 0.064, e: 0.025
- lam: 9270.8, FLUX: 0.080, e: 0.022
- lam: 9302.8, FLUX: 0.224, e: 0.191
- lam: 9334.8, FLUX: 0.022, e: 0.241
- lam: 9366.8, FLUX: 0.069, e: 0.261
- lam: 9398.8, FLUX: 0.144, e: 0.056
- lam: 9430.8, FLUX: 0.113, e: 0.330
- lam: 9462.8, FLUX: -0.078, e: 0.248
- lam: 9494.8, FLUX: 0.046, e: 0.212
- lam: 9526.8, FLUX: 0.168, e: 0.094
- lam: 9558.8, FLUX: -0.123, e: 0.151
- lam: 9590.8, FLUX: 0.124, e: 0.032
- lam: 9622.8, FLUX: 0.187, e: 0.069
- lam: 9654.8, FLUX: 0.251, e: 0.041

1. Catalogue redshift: 1.22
